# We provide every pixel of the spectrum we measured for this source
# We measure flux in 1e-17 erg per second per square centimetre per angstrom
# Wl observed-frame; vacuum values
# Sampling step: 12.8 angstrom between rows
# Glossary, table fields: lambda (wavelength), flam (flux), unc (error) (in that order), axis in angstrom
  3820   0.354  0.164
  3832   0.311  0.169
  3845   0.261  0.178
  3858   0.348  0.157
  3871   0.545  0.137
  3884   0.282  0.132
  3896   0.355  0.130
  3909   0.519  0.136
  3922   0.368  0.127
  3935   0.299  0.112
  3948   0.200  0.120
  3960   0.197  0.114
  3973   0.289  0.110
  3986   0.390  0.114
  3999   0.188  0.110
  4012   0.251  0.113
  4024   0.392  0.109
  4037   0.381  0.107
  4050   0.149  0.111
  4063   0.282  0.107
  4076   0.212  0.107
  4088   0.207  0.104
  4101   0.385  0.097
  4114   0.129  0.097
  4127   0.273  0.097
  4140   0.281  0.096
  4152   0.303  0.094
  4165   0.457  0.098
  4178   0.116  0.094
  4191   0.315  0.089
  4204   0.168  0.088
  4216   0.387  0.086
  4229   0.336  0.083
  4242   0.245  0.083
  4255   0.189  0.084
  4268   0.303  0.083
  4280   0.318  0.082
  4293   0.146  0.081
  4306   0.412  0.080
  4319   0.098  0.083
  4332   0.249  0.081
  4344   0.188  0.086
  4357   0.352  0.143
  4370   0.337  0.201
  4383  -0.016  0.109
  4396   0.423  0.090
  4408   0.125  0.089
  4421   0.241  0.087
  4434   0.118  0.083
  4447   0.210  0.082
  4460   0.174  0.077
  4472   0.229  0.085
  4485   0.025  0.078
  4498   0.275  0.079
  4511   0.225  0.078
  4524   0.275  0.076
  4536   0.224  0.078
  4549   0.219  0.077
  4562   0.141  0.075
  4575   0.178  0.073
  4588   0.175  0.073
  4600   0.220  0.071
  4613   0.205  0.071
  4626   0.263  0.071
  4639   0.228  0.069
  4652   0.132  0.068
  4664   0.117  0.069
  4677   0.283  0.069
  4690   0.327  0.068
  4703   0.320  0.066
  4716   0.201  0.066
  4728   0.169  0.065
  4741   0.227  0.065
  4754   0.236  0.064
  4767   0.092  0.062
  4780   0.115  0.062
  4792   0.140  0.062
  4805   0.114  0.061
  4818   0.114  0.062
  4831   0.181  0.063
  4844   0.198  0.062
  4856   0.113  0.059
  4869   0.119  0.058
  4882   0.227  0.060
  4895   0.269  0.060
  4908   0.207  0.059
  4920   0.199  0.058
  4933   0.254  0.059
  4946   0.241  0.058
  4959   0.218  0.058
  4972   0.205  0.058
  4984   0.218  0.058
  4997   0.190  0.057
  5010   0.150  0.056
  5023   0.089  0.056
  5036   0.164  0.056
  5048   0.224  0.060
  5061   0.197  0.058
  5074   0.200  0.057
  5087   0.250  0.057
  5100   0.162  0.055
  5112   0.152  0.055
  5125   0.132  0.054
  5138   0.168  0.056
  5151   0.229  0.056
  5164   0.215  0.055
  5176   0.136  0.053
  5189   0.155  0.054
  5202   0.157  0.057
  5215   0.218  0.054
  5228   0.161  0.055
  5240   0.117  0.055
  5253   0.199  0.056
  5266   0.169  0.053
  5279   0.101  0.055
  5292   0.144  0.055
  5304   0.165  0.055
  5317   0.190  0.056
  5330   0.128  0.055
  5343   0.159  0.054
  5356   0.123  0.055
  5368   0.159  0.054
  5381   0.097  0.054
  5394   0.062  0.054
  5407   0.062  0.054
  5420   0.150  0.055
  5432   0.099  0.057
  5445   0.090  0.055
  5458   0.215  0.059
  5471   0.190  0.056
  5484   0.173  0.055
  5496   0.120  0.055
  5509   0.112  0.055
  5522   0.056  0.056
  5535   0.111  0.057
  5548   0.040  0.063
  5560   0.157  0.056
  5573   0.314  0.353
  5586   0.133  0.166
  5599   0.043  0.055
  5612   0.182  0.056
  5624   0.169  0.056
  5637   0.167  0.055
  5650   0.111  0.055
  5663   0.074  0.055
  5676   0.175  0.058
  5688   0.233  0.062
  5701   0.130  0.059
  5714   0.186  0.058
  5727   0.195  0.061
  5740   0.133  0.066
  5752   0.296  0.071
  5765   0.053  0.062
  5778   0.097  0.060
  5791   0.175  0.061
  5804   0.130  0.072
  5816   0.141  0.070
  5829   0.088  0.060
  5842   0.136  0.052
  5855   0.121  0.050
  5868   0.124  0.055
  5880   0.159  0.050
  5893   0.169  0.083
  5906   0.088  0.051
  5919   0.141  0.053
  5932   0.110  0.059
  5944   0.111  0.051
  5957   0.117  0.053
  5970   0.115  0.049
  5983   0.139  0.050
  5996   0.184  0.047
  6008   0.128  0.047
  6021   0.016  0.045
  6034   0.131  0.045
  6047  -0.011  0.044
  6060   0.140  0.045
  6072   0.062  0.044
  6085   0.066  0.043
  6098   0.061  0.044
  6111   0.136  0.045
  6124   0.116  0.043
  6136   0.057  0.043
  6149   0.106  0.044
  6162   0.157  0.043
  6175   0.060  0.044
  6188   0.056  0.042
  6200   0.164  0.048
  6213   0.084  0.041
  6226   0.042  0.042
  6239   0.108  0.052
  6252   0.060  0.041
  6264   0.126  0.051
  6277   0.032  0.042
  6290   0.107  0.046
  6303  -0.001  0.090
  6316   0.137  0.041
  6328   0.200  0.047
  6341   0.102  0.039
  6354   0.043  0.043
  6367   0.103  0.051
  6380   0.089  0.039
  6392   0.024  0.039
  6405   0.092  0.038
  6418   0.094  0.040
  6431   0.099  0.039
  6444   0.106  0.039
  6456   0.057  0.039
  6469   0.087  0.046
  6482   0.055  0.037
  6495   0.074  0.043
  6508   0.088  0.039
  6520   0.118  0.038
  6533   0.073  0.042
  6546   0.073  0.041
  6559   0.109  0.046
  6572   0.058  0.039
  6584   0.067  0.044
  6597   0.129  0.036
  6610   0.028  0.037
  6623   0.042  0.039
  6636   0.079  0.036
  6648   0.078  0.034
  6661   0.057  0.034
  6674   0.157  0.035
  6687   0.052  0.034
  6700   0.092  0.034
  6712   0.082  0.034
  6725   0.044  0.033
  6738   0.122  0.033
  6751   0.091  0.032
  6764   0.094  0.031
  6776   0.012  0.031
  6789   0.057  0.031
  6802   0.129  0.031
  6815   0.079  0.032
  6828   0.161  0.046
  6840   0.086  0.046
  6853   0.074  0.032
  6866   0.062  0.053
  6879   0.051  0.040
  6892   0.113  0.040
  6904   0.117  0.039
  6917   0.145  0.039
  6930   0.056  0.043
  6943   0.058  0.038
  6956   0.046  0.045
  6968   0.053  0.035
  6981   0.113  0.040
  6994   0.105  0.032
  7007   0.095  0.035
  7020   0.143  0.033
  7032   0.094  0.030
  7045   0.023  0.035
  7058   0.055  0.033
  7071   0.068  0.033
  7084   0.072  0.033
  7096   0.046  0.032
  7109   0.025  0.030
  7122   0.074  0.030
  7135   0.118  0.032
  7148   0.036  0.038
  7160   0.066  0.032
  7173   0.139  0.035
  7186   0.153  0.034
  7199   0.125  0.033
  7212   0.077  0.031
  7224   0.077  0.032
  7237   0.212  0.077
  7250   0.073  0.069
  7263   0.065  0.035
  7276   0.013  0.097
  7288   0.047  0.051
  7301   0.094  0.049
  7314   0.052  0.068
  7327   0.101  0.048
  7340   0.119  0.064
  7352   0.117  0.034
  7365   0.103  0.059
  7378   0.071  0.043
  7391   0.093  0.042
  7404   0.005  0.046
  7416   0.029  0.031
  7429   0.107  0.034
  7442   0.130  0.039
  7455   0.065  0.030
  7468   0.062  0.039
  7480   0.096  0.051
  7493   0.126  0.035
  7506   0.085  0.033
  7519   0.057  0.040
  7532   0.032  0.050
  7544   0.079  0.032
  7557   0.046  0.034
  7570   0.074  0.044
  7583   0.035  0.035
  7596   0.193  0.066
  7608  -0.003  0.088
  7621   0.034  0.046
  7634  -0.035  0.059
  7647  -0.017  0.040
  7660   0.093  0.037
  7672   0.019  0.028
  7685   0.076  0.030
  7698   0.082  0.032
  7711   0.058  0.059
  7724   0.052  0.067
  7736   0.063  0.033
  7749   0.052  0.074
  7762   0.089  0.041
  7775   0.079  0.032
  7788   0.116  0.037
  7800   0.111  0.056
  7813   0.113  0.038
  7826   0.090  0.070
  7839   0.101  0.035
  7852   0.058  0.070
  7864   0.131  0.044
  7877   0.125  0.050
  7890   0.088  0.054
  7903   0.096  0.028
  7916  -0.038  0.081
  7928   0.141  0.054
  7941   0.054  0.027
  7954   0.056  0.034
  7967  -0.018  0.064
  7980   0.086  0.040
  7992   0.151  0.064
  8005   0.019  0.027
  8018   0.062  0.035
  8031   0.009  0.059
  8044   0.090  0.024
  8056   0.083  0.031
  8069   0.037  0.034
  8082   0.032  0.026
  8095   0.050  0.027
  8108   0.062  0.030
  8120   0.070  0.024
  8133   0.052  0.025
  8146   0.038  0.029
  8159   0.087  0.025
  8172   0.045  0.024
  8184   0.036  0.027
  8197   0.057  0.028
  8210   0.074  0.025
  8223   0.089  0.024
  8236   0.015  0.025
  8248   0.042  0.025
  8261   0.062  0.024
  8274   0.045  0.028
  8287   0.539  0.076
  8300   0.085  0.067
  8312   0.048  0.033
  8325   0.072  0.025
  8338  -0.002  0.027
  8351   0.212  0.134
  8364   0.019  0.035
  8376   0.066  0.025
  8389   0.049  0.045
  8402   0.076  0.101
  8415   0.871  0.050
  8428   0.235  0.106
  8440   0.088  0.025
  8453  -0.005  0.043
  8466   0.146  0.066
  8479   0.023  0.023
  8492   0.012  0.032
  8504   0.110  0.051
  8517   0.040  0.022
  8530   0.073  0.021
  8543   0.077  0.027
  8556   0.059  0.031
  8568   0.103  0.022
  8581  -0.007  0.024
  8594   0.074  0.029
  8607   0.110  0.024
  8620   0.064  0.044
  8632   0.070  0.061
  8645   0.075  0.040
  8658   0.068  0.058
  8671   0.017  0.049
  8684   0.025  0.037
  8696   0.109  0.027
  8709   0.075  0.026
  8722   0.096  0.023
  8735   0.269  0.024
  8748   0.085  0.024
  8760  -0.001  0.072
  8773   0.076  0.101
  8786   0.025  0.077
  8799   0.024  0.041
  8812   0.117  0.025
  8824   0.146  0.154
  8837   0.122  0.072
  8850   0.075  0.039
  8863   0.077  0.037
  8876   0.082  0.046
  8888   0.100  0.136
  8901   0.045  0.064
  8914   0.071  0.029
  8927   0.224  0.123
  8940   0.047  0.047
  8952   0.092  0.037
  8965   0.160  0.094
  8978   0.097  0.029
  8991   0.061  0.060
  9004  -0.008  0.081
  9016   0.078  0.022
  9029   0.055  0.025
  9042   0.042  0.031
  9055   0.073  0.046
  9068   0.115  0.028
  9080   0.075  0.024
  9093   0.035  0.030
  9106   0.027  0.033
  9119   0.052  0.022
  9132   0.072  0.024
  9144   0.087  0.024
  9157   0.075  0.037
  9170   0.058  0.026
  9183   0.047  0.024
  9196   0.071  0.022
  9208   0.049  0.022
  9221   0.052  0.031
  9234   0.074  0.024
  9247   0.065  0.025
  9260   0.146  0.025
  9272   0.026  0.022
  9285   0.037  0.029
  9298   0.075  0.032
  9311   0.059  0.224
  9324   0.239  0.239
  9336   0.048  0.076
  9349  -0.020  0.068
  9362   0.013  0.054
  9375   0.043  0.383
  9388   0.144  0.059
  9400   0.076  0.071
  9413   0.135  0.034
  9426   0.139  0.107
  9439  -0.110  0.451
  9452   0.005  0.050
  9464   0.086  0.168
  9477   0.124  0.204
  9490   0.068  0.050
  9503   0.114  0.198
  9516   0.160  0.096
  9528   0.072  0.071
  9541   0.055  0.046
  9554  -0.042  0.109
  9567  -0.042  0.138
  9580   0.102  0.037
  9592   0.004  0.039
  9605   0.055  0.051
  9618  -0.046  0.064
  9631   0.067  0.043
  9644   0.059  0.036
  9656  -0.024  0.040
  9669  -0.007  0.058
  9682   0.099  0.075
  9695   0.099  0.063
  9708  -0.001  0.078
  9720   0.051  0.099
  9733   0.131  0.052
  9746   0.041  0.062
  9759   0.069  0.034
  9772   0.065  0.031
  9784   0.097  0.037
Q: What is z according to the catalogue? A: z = 1.257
